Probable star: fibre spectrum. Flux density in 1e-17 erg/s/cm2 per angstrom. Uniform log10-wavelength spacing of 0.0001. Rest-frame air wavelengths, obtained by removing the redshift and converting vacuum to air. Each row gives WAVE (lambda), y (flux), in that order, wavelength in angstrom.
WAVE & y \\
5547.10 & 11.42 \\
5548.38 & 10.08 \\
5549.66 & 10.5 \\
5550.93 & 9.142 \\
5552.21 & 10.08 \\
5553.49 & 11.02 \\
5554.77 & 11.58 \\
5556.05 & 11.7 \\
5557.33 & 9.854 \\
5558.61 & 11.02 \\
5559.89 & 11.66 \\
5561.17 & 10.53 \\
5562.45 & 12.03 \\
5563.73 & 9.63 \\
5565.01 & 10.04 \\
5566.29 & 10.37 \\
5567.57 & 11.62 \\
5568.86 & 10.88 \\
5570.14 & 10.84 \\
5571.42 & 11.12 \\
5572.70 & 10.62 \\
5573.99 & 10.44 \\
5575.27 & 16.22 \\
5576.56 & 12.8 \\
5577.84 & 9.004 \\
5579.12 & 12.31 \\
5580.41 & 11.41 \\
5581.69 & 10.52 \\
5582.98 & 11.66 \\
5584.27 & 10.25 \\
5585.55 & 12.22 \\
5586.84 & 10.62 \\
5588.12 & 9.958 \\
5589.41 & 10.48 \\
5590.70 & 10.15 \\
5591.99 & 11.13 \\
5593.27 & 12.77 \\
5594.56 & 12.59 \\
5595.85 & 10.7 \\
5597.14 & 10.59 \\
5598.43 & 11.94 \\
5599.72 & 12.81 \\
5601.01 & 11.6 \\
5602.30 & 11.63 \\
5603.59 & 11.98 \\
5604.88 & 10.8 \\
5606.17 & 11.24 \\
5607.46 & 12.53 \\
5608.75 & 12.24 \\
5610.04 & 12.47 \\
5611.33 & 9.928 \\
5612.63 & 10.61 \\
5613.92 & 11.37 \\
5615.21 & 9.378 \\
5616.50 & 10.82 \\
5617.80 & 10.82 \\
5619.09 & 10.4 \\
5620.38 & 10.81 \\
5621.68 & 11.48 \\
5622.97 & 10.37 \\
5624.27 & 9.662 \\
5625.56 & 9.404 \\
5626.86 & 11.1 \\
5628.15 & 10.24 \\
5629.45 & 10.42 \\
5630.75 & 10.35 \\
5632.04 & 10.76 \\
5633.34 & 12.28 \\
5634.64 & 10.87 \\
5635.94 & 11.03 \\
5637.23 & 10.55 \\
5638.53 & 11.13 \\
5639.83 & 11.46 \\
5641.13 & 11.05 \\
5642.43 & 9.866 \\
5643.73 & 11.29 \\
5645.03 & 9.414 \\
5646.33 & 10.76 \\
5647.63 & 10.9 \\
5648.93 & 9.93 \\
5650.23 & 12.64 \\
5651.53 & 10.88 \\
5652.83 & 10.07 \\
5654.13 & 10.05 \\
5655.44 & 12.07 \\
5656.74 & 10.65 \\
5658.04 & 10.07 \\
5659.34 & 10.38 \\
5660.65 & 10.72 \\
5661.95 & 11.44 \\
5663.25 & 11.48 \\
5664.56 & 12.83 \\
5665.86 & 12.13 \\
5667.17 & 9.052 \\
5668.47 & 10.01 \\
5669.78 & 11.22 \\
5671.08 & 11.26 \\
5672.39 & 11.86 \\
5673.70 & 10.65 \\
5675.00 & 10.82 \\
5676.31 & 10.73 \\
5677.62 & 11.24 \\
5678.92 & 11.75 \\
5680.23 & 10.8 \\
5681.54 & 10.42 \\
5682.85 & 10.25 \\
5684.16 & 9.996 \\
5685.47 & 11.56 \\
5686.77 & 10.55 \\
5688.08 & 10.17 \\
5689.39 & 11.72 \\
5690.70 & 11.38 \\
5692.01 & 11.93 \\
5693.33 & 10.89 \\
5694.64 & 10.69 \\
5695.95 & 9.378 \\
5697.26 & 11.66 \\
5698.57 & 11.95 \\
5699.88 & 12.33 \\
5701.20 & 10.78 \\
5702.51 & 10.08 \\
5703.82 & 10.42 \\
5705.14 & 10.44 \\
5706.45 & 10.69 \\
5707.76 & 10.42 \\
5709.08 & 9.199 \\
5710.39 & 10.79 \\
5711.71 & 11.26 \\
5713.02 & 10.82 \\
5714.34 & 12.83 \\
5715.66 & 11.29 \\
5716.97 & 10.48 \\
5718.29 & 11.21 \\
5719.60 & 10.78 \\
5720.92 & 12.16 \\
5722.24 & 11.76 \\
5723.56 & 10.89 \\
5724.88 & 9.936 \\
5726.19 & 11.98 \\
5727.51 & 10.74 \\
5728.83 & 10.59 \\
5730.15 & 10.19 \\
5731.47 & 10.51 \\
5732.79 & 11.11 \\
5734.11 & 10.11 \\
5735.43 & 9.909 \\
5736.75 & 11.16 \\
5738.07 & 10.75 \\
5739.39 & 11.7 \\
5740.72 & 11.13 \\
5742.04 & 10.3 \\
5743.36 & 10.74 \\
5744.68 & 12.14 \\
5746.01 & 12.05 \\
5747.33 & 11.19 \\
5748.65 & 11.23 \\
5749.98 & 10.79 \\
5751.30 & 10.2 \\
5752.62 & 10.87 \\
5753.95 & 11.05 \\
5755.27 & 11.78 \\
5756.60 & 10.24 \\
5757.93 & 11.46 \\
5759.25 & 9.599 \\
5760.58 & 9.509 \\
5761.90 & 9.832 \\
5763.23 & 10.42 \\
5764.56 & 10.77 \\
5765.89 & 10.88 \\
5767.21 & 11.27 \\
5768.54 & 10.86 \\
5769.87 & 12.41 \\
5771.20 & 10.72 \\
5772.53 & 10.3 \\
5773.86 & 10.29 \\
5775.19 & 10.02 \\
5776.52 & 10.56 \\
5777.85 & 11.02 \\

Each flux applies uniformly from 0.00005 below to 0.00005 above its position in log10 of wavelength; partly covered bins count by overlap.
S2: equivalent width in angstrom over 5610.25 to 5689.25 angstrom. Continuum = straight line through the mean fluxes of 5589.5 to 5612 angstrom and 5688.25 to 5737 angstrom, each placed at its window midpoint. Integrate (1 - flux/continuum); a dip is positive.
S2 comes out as 3.5 angstrom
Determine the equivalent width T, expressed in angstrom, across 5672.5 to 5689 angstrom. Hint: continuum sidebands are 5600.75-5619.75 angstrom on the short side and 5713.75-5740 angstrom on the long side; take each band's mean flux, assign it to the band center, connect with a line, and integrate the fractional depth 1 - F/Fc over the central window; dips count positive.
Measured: 0.4 angstrom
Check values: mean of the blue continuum 11.2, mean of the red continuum 11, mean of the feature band 10.8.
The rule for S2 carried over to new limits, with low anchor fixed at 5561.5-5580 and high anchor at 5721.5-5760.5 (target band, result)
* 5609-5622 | 0.39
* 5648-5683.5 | 0.36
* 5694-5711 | 0.45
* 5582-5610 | -0.56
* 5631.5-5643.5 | 0.11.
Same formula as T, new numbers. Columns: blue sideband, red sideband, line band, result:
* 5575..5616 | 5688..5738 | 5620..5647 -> 1.34 angstrom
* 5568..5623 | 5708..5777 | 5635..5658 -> 0.71 angstrom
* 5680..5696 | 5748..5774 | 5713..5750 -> -1.04 angstrom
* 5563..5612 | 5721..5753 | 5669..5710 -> 0.69 angstrom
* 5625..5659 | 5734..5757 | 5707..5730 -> -0.13 angstrom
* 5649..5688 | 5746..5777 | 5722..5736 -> 0.17 angstrom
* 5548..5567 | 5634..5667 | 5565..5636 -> -2.42 angstrom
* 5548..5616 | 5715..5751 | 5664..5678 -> -0.01 angstrom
